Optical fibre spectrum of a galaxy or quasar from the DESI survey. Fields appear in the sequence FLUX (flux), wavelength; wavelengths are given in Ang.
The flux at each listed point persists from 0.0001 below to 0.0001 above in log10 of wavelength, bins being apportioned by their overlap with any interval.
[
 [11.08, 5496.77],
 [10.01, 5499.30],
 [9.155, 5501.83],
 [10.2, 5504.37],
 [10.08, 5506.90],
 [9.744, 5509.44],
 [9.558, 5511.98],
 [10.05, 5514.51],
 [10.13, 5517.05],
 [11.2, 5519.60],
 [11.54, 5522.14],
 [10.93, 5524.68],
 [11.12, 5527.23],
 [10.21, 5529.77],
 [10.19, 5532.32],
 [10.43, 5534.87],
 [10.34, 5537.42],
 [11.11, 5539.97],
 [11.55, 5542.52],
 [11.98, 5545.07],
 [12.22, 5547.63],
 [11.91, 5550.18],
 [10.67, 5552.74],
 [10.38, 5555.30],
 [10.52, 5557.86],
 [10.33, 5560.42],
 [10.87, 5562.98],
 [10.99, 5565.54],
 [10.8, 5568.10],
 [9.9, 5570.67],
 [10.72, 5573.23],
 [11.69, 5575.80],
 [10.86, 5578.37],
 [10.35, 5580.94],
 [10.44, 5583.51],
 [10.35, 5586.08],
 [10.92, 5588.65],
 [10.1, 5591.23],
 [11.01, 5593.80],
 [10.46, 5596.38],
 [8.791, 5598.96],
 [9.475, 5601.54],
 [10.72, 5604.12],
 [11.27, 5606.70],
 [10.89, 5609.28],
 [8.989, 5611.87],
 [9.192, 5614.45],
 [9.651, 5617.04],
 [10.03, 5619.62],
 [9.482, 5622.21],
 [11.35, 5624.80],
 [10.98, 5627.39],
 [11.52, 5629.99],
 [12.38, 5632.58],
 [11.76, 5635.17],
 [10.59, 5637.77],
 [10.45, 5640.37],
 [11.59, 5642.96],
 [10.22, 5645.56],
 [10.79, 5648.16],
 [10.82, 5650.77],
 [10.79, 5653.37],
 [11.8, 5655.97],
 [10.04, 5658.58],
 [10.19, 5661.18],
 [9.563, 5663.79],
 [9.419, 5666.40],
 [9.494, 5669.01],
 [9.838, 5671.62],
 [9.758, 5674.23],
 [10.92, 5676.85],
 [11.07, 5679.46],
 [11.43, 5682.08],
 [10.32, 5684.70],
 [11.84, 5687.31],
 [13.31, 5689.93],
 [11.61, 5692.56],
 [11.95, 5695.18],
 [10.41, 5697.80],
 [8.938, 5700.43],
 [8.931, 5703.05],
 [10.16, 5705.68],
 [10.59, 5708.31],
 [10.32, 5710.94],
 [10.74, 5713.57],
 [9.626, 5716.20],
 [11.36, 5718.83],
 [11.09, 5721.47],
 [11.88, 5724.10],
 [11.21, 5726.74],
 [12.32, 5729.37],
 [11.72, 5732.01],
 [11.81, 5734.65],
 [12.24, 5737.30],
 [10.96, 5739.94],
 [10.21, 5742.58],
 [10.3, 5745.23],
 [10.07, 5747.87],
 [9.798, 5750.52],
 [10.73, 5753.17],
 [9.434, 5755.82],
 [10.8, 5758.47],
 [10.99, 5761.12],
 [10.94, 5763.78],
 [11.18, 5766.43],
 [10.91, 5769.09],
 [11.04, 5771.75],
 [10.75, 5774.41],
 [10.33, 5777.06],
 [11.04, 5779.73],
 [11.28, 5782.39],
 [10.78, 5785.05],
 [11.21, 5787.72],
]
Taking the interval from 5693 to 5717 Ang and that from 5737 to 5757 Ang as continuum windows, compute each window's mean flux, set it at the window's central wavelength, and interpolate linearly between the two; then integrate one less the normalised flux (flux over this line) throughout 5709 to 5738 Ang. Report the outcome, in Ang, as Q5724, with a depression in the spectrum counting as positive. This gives -2.7 Ang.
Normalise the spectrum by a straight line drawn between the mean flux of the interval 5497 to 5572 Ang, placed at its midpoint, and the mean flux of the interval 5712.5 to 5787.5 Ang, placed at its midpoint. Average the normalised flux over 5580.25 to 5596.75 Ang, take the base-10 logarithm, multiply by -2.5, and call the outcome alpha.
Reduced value 0.02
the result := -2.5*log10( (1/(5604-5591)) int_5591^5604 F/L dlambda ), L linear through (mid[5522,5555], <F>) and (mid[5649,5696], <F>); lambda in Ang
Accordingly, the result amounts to 0.09 mag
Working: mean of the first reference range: 11.1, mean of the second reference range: 10.8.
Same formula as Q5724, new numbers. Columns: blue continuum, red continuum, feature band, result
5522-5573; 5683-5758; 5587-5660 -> 2.0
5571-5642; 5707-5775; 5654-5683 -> 1.0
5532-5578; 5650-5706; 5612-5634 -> 0.5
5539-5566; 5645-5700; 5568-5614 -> 2.6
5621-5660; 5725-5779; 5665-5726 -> 1.5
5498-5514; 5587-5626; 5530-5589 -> -5.0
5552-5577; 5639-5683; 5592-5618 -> 1.3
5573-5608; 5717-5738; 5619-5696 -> 1.5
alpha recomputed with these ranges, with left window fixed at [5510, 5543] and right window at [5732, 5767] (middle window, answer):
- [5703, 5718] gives 0.05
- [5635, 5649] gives -0.02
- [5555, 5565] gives 0.01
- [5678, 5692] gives -0.09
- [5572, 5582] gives -0.03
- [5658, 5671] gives 0.10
